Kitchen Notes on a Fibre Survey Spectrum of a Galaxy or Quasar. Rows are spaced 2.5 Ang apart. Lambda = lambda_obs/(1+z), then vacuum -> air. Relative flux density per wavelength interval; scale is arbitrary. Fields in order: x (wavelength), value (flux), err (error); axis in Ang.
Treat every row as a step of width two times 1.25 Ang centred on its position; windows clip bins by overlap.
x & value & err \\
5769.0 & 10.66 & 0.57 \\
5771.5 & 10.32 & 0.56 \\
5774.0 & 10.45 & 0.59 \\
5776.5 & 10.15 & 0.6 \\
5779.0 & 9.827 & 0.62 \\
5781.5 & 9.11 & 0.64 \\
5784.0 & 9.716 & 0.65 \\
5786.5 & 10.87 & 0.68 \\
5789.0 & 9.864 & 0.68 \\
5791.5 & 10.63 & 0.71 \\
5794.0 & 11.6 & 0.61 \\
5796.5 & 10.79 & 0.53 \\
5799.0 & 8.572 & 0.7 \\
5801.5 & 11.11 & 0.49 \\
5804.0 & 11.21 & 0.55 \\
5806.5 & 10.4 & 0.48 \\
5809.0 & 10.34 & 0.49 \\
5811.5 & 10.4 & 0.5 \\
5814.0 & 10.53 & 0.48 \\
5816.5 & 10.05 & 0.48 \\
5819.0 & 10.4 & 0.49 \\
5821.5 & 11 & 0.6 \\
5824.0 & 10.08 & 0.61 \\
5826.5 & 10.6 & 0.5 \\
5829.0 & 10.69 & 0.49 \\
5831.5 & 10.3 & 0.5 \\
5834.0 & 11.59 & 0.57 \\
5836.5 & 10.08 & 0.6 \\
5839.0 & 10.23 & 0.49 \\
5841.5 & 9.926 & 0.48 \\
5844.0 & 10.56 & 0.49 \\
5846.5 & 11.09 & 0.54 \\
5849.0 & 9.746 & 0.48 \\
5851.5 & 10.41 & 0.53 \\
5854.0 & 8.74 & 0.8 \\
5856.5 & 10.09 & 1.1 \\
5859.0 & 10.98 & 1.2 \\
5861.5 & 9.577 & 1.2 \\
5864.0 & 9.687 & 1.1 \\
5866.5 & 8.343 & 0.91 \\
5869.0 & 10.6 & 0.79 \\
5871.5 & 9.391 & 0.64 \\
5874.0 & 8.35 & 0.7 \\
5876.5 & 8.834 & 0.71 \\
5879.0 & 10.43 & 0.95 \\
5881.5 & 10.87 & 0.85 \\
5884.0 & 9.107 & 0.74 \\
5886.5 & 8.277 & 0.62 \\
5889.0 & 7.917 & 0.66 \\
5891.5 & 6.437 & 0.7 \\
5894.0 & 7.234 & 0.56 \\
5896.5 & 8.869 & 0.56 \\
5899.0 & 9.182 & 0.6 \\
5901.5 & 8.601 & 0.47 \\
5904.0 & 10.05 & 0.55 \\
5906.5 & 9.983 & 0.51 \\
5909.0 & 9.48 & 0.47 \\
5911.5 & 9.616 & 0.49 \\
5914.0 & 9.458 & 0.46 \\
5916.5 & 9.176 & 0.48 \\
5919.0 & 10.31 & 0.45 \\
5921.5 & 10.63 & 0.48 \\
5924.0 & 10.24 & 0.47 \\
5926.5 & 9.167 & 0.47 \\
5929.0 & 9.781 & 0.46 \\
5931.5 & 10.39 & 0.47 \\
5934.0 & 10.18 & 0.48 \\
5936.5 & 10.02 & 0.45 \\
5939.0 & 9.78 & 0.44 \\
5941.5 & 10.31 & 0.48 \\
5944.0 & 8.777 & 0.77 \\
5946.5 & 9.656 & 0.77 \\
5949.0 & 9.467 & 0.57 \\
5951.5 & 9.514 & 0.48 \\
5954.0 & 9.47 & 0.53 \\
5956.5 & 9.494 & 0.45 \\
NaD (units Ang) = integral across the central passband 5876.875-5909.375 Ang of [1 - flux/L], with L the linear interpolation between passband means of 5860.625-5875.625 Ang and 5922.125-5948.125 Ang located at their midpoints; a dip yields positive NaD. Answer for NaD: 1.9 Ang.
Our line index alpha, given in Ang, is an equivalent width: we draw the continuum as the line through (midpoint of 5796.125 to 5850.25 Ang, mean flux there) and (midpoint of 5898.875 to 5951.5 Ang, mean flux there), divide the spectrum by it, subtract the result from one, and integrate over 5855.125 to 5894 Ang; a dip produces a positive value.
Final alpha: 3.4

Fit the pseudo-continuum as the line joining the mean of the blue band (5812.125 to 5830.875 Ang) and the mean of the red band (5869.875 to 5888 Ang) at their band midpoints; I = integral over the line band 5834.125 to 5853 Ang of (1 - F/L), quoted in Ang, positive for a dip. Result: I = -0.59 Ang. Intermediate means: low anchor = 10.5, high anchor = 9.33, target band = 10.3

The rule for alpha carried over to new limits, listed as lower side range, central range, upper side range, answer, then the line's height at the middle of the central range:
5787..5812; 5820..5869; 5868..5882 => -1.0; 10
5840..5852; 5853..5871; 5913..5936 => 0.9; 10.3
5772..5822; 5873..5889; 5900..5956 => 1.2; 9.95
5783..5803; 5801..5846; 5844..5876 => -1.8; 10.1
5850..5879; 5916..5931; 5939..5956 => -0.6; 9.56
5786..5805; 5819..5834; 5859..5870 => -0.7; 10.2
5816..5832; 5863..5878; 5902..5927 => 1.3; 10.1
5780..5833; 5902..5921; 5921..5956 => 0.4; 9.91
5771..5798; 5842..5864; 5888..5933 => -0.9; 9.73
